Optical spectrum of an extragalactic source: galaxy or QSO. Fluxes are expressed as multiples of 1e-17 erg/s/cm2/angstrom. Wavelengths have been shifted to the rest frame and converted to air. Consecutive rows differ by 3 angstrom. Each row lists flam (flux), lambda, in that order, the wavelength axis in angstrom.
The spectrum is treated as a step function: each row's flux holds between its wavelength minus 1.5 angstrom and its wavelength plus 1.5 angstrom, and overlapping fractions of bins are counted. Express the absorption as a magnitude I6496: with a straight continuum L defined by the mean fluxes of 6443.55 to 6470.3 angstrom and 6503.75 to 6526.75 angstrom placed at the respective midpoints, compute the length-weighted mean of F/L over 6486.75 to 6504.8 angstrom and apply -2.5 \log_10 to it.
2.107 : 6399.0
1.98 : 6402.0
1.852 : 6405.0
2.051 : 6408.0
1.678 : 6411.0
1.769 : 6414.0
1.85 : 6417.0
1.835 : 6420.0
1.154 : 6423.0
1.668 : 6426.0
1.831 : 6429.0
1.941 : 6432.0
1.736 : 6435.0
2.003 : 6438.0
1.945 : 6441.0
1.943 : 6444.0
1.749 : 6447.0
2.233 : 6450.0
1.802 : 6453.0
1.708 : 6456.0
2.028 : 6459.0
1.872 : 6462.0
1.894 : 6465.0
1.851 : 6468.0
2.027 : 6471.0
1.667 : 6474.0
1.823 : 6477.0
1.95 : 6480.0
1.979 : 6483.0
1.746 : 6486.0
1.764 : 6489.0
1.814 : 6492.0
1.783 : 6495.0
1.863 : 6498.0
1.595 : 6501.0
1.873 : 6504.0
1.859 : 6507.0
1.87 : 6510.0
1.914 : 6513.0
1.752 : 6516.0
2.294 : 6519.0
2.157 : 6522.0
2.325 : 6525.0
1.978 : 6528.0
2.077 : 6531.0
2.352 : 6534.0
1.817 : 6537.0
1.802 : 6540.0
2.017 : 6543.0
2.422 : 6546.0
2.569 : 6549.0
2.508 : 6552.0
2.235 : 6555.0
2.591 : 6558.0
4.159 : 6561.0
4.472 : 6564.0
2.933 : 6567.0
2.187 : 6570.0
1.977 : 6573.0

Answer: 0.11 mag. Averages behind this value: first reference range 1.9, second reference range 2.01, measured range 1.78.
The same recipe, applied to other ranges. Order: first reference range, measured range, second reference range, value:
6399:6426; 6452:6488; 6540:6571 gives 0.17 mag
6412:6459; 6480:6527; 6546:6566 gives 0.30 mag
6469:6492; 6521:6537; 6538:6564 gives 0.12 mag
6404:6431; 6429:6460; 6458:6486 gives -0.05 mag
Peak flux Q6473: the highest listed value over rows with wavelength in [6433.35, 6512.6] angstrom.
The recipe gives 2.233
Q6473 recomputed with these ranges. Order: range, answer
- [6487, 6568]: 4.472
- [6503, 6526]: 2.325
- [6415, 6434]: 1.941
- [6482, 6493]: 1.979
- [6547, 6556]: 2.569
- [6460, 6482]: 2.027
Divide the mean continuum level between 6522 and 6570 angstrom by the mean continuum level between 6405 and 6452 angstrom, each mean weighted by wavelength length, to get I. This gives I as 1.38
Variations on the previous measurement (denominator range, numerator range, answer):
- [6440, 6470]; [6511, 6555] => 1.12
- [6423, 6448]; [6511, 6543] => 1.13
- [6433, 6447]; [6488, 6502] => 0.94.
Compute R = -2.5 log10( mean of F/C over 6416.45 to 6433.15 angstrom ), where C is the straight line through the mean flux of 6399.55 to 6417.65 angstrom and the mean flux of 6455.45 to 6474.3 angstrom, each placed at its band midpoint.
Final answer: 0.11 mag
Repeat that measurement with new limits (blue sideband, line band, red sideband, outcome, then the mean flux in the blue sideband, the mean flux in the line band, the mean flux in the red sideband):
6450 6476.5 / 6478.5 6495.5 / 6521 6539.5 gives 0.064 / 1.88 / 1.84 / 2.1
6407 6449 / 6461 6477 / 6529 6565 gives 0.110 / 1.8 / 1.86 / 2.55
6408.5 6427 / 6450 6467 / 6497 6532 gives -0.056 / 1.68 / 1.89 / 1.96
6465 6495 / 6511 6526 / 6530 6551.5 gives -0.011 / 1.85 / 2.07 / 2.17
